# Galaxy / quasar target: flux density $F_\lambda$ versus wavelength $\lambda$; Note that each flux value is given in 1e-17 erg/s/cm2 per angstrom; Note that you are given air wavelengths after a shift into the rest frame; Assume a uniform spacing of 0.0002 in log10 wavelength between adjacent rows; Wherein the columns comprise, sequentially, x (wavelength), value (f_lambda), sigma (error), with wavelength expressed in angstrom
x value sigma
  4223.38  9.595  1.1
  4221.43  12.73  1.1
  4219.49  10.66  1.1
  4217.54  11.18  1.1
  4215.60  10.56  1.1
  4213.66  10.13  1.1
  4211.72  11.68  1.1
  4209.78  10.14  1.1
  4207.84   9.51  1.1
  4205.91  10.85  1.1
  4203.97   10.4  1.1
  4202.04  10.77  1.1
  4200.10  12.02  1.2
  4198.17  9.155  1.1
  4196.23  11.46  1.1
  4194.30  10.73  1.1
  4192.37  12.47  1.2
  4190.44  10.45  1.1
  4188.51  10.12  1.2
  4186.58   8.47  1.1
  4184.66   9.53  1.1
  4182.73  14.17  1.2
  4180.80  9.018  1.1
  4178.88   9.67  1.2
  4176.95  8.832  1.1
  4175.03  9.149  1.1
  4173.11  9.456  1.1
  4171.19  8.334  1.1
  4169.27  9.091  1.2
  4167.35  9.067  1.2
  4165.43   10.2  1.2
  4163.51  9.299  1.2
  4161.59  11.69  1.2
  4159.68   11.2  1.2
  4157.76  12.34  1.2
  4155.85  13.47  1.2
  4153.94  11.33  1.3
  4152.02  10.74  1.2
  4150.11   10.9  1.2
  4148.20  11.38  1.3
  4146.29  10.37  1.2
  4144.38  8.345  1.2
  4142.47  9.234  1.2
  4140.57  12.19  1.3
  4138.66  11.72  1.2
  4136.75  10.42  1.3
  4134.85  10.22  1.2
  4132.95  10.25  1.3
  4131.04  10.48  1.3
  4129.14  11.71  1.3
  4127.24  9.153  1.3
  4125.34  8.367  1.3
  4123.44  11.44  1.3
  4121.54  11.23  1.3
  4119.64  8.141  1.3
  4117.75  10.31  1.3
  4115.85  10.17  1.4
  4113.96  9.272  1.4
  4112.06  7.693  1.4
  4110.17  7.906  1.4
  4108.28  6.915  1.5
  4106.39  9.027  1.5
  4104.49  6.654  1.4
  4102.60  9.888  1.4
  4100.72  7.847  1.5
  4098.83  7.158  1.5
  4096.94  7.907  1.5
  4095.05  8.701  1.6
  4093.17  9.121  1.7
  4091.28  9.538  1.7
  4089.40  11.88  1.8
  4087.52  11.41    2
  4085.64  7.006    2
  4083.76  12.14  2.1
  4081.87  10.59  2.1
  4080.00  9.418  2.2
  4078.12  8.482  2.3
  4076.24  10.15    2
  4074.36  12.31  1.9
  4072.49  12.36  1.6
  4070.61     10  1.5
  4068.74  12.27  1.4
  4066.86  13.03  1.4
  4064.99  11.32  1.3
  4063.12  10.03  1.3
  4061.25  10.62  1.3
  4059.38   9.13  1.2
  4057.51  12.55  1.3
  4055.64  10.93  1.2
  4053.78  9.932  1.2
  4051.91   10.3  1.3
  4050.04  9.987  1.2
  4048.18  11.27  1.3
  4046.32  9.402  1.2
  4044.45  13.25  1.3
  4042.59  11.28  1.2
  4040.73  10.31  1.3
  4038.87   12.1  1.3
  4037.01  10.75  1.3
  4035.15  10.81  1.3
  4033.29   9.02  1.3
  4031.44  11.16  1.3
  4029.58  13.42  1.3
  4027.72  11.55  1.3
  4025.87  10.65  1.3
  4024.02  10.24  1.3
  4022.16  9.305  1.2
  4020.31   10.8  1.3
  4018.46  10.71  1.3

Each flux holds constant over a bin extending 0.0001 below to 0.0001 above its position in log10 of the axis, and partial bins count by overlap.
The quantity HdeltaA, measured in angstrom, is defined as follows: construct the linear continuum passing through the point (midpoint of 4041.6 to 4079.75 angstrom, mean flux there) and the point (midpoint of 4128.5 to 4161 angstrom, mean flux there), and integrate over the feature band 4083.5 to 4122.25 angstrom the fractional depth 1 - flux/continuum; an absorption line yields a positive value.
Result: 6.9 angstrom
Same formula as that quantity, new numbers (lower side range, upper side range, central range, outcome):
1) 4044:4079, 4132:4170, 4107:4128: 3.1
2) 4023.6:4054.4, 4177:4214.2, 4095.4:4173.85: 6.4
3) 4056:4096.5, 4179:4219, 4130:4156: -0.3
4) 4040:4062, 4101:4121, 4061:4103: -2.0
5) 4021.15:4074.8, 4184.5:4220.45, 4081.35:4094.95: 0.9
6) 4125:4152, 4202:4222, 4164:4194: 2.0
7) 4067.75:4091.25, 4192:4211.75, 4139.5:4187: 1.7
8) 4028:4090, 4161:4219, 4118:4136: 0.7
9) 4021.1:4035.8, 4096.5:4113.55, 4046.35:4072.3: -3.4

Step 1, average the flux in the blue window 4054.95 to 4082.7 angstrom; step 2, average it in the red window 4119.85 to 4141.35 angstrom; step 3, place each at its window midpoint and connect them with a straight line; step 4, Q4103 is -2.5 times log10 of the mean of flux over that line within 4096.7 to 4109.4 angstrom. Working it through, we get 0.327 mag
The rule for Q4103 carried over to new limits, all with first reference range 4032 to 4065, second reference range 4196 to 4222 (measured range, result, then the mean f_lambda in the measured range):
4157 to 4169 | 0.024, 10.5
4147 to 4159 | -0.089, 11.7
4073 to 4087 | 0.062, 10.1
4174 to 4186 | 0.077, 10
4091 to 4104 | 0.255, 8.48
